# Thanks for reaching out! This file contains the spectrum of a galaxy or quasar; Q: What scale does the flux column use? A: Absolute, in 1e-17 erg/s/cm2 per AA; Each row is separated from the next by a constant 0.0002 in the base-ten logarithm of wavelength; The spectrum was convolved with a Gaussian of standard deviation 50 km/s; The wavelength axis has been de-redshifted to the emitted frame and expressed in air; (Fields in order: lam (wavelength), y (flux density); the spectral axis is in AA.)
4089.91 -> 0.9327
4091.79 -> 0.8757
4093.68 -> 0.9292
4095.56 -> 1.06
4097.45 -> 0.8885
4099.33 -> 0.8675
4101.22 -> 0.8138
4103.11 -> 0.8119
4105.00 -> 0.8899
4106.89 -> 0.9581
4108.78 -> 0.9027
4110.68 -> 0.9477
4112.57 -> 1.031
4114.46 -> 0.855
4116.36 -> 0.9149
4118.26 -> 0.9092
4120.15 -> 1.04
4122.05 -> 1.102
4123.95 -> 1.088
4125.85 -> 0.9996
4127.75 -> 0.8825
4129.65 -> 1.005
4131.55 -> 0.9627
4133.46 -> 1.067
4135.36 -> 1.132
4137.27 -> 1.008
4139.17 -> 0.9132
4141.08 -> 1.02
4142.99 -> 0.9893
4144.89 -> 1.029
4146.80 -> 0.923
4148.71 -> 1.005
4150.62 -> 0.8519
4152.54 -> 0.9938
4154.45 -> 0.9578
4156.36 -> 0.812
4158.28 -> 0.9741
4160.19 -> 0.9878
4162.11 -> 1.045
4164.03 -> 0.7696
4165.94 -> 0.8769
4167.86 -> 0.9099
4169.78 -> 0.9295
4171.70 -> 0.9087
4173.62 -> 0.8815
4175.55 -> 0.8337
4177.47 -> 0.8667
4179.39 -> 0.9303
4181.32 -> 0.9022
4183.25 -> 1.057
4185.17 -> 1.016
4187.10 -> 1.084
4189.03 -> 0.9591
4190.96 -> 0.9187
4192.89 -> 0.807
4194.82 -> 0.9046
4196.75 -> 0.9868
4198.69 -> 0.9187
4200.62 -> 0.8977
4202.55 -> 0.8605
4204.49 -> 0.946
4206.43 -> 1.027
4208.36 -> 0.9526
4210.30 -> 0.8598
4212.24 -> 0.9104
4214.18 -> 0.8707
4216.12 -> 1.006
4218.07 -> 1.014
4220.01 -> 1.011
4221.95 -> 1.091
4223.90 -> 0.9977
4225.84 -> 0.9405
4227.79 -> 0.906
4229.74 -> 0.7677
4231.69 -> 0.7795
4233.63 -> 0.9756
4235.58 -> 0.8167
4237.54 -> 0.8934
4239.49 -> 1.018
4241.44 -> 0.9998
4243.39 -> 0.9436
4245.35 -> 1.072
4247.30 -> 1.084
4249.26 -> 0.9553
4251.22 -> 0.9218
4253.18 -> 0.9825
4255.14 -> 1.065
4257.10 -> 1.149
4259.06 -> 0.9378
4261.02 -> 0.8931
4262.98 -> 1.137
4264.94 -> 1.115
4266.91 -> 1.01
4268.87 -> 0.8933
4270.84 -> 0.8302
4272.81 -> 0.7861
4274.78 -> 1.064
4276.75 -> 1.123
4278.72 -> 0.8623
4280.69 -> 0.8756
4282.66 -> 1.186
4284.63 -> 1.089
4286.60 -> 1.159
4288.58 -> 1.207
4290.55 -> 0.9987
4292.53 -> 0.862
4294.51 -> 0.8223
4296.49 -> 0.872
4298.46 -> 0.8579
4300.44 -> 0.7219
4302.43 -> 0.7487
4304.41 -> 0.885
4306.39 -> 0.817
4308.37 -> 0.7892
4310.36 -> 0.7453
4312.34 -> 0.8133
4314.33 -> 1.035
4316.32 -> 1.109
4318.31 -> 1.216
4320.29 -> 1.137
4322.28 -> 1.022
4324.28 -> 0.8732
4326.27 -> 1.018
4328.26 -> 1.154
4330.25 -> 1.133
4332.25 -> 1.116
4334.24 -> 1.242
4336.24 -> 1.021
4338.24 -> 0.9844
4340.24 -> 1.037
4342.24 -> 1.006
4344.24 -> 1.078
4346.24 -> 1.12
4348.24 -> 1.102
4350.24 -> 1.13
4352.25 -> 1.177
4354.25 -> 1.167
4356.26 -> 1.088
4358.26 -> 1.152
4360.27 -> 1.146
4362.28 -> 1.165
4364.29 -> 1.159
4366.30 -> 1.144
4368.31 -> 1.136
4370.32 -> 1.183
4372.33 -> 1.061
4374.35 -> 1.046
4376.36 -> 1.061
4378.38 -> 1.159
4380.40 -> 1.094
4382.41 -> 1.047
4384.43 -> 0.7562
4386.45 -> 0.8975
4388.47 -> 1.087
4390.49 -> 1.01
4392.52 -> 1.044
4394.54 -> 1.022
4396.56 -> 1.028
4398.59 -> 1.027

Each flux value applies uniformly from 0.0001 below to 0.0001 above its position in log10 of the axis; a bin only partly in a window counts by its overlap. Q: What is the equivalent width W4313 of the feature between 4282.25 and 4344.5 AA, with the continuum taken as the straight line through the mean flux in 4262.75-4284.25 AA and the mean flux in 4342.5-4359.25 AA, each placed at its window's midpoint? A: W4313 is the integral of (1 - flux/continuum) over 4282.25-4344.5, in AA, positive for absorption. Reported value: 3.9 AA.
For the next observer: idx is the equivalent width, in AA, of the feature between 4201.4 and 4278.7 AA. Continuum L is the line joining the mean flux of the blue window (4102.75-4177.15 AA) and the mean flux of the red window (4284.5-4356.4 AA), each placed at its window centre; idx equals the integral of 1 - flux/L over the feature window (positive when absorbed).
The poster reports 1.59 AA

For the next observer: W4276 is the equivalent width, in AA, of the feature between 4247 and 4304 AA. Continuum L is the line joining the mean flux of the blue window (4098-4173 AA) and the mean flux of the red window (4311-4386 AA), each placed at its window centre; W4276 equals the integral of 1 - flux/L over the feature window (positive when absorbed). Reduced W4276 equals 3.58 AA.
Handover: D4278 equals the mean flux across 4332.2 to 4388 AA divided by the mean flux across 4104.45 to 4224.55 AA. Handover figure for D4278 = 1.1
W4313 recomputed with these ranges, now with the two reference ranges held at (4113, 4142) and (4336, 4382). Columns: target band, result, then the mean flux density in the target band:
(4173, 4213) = 3.7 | 0.93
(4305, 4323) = 2.0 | 0.963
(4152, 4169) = 1.5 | 0.924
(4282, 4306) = 2.9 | 0.944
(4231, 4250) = 1.7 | 0.957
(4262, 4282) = 1.7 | 0.973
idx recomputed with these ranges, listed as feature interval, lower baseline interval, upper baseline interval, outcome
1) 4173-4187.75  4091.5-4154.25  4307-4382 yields 0.7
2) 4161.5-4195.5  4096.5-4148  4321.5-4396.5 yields 2.3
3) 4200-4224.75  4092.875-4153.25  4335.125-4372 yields 1.5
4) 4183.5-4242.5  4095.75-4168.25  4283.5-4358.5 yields 2.3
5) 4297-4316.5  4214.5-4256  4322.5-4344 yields 3.6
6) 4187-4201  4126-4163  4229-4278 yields 0.7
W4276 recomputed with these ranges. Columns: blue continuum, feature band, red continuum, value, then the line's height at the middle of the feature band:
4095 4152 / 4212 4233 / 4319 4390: 1.6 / 1.01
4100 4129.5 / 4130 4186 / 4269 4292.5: 0.5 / 0.96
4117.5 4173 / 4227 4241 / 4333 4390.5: 1.8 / 1.02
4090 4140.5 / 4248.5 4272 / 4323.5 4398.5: 0.9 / 1.03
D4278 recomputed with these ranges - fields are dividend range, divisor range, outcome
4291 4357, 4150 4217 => 1.08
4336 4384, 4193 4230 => 1.17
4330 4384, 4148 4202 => 1.19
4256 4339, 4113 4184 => 1.03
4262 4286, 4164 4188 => 1.08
